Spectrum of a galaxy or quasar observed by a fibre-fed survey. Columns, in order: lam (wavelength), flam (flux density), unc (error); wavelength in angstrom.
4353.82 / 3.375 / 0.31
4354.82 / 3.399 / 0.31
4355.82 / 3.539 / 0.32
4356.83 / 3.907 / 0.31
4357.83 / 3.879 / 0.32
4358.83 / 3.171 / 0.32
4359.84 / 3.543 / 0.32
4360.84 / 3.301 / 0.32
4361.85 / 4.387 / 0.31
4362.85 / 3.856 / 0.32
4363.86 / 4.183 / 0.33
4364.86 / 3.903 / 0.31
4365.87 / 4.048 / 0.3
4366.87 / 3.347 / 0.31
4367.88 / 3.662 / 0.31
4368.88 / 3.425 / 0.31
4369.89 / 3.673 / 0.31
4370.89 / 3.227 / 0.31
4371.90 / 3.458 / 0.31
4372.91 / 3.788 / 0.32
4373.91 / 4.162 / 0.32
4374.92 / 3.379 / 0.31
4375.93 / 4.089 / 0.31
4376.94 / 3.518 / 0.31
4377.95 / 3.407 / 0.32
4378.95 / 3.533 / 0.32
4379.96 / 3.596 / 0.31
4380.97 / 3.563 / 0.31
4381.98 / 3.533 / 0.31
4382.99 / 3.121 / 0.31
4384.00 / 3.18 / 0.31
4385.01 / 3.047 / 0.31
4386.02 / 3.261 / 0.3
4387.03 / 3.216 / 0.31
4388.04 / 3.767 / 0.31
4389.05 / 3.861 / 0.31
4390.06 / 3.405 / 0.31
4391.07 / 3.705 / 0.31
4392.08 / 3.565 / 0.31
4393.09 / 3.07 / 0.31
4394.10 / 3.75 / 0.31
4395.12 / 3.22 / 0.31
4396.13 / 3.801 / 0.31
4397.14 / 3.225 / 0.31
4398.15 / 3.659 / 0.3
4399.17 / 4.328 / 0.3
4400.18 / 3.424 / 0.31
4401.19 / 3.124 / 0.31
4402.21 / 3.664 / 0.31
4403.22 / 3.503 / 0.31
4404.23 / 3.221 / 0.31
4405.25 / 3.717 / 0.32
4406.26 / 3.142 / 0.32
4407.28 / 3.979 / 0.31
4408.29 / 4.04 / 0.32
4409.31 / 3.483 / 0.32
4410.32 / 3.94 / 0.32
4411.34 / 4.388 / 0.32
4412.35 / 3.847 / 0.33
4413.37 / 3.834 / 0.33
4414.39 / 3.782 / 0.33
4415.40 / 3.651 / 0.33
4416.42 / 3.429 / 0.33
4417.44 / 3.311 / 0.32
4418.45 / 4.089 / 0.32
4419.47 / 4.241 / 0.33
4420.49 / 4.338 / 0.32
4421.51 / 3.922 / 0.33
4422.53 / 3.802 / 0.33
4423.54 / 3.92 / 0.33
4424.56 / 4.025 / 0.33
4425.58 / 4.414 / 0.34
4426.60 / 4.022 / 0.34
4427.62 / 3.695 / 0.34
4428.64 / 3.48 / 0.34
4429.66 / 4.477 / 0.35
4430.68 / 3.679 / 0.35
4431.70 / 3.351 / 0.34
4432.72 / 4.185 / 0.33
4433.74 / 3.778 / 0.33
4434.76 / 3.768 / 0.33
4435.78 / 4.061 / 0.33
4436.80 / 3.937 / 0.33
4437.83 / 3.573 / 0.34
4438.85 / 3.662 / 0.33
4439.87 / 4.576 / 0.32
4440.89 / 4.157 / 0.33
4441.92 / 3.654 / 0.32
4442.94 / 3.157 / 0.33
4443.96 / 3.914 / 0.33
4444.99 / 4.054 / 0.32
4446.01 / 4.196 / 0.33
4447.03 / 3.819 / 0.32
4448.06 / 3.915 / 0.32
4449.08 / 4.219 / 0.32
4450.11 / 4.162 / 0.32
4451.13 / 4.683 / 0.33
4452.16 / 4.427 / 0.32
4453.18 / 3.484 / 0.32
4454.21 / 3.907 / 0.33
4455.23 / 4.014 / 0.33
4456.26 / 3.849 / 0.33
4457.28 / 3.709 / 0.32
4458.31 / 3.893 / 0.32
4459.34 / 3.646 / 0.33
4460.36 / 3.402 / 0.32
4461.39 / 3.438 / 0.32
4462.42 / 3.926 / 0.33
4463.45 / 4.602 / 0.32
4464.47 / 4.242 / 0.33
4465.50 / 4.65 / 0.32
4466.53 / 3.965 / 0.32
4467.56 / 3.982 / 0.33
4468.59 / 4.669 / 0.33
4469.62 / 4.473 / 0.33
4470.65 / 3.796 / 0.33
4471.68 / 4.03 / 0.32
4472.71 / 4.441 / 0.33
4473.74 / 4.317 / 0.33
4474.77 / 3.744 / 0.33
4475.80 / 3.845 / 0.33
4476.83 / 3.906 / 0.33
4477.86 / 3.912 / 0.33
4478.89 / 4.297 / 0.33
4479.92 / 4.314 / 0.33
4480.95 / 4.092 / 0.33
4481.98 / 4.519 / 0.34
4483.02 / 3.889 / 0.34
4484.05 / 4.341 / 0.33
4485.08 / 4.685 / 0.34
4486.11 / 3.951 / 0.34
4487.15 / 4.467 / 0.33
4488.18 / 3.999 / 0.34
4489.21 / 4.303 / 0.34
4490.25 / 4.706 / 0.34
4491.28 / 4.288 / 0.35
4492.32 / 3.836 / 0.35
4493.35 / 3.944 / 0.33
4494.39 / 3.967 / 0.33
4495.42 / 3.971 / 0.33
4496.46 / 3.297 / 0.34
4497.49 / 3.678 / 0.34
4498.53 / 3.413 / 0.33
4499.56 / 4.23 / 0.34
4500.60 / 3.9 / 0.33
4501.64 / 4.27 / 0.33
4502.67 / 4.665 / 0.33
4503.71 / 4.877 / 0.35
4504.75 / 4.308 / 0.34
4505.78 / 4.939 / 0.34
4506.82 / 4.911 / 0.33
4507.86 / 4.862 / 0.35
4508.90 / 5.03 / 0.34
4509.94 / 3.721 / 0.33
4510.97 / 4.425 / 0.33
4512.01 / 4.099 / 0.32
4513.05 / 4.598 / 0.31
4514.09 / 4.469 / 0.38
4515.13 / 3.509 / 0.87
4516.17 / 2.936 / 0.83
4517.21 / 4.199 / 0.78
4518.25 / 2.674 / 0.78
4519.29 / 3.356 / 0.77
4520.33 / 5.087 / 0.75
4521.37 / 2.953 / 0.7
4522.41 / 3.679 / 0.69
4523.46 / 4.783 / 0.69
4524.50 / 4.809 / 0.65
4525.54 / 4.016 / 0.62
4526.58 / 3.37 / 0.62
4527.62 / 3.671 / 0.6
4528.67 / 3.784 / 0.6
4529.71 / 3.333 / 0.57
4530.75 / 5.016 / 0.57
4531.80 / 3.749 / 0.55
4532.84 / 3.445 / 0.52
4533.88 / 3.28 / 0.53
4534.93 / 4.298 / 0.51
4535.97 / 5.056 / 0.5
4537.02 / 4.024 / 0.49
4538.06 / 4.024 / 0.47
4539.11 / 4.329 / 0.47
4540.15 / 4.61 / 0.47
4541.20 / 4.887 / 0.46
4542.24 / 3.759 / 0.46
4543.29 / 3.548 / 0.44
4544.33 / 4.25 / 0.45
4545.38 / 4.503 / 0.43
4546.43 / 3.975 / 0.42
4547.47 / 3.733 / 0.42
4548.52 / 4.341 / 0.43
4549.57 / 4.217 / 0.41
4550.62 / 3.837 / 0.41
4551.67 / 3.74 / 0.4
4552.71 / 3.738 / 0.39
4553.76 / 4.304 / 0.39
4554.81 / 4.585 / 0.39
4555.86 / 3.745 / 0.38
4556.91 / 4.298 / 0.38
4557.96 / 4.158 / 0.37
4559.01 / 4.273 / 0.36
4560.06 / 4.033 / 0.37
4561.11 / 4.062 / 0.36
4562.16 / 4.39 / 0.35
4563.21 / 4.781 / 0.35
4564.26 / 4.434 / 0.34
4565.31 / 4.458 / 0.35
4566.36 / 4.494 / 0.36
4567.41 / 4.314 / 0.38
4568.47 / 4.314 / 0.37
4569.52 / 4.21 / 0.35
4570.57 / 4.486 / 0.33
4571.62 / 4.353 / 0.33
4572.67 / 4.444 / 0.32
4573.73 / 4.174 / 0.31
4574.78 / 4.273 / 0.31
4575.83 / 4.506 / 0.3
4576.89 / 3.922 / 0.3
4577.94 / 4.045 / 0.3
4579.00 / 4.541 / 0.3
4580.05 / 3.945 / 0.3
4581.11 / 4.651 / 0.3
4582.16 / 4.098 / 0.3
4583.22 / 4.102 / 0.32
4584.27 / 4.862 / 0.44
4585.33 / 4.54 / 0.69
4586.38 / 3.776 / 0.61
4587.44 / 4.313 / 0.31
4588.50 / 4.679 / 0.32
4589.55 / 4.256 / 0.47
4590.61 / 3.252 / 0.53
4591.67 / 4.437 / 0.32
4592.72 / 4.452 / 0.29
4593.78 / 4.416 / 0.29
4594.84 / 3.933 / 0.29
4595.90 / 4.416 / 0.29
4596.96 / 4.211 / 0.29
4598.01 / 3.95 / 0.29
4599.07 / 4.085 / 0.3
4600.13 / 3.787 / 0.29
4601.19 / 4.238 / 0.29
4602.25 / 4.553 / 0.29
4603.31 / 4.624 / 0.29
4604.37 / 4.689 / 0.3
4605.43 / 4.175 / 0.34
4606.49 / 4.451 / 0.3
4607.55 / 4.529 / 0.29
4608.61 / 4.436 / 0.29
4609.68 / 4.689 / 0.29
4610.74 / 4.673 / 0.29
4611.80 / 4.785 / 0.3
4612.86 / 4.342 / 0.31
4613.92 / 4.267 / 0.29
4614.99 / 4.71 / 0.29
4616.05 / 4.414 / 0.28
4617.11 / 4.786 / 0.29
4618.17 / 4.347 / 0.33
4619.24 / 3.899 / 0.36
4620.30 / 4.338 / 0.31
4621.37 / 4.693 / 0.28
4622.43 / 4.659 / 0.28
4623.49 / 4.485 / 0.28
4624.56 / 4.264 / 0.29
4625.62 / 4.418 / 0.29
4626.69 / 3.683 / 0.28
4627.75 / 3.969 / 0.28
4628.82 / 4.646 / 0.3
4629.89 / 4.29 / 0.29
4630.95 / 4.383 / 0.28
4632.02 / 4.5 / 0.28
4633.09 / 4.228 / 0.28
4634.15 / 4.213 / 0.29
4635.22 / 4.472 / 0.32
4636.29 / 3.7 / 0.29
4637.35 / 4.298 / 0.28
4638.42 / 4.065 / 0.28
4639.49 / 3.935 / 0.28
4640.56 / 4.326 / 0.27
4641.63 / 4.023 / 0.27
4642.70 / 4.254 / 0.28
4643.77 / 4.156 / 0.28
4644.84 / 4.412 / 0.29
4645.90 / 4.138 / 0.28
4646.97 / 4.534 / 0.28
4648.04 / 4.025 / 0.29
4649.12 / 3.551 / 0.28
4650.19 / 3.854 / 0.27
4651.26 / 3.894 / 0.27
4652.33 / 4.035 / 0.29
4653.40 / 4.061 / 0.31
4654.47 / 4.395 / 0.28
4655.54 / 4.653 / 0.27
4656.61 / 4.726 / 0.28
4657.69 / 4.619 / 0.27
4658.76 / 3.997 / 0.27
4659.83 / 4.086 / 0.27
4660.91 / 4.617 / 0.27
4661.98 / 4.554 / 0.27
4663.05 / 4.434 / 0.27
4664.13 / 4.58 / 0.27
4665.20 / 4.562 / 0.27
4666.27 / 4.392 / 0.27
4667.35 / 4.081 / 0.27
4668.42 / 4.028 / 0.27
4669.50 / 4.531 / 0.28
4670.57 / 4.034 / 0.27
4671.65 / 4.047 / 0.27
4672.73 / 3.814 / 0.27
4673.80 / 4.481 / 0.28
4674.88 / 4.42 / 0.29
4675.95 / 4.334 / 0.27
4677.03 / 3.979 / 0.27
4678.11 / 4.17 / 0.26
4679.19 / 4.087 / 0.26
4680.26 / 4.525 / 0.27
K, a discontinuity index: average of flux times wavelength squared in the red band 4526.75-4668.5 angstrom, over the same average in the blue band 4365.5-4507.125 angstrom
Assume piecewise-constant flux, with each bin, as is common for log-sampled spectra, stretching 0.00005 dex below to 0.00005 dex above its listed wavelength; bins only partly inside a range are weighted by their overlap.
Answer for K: 1.2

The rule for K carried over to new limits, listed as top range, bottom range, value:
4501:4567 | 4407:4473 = 1.10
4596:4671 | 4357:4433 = 1.30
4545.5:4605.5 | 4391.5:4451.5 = 1.19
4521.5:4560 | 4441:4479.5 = 1.05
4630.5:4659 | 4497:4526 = 1.07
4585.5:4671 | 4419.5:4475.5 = 1.17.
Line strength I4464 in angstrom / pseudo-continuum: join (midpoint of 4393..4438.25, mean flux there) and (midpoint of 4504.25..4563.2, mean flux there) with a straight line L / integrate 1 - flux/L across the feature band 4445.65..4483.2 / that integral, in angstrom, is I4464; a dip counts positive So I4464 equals -1.50 angstrom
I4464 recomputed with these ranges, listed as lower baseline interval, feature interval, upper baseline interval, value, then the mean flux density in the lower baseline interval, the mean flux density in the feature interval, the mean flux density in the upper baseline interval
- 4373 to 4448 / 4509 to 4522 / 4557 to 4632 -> 0.6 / 3.72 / 3.87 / 4.33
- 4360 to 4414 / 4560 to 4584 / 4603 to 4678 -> -1.1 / 3.61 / 4.32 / 4.31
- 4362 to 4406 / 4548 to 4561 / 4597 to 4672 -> -0.1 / 3.57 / 4.1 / 4.3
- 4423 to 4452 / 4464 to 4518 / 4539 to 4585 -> -1.4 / 3.95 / 4.18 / 4.24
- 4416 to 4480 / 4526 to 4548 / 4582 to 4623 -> 0.9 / 3.98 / 4.03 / 4.36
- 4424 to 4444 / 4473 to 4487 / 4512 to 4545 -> -0.8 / 3.88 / 4.15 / 3.99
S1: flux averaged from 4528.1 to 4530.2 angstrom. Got 3.56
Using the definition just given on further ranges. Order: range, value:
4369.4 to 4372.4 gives 3.45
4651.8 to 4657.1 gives 4.38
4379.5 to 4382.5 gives 3.56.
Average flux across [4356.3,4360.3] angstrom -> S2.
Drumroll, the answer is 3.62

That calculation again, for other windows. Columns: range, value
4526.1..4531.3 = 3.83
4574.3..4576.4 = 4.38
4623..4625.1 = 4.37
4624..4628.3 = 4.08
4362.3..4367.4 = 3.87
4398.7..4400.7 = 3.87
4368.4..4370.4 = 3.55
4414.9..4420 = 3.74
